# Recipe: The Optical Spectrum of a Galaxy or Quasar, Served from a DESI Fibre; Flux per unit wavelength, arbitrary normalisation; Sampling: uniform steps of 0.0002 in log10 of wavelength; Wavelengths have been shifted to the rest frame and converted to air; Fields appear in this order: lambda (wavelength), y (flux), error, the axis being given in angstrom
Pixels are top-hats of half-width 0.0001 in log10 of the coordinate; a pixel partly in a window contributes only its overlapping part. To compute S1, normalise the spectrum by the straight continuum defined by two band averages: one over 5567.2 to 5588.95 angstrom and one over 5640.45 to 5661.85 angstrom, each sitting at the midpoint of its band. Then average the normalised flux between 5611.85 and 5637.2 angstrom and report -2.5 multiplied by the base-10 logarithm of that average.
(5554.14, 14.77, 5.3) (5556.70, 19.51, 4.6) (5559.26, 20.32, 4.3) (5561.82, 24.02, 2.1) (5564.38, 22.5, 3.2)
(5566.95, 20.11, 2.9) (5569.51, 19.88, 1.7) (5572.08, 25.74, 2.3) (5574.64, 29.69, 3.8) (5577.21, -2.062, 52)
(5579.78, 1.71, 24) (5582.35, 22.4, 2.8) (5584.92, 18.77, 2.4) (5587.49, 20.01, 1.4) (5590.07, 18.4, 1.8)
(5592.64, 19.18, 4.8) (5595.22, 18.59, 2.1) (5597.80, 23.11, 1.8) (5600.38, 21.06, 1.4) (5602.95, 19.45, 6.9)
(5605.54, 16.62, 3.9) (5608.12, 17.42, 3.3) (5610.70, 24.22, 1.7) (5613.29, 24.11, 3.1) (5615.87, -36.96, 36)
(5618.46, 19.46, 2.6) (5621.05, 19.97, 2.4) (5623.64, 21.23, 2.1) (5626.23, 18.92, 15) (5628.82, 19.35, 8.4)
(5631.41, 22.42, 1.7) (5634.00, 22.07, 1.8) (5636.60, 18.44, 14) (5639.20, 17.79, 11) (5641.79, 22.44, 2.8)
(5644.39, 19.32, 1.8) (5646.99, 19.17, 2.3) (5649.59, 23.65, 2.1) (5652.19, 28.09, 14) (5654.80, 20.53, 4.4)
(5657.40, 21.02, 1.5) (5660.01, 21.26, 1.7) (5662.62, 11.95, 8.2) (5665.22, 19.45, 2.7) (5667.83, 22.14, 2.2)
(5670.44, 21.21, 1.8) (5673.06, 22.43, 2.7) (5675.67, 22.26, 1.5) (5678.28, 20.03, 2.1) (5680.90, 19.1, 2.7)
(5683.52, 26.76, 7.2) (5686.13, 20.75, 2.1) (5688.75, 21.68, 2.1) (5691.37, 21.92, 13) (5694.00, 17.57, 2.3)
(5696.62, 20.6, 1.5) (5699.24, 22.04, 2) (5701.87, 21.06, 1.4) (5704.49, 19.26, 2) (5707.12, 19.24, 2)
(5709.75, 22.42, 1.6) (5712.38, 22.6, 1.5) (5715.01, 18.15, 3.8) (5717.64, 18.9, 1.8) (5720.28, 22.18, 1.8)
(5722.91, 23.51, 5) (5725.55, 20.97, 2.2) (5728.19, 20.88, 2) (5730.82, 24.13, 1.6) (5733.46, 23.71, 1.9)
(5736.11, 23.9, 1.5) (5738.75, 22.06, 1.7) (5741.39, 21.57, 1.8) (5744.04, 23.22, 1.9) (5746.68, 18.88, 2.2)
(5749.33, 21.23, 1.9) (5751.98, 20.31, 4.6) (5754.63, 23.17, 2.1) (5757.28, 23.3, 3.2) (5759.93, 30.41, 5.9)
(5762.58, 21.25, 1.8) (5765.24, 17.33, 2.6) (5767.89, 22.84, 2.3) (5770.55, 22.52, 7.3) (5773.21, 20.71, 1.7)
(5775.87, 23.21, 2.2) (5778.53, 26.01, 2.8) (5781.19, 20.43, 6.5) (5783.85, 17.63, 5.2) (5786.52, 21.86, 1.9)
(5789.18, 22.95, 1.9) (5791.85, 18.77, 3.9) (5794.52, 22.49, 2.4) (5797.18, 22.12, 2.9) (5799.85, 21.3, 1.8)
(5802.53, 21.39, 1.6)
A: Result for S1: 0.33 mag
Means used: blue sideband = 17.2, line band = 14.9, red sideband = 21.7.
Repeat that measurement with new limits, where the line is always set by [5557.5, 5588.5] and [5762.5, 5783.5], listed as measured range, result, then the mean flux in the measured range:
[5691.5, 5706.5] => 0.02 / 20.2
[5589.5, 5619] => 0.24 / 15.2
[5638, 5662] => -0.08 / 21.2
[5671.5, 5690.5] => -0.08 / 21.9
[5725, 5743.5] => -0.08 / 22.6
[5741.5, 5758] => -0.02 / 21.6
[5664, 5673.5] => -0.06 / 21.2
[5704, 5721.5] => 0.01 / 20.4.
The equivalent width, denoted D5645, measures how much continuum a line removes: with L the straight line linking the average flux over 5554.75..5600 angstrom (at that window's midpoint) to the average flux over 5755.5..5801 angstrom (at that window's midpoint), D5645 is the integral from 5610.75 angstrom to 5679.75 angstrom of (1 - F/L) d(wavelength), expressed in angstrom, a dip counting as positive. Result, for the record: 4.8 angstrom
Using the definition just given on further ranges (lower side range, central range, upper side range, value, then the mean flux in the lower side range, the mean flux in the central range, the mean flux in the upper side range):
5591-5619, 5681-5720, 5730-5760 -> -1.4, 15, 20.9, 22.7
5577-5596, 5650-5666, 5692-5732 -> -1.8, 15.5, 20.6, 20.9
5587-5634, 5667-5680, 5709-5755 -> -1.3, 17.1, 21.5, 21.7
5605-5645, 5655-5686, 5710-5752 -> -3.1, 16.6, 20.7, 21.7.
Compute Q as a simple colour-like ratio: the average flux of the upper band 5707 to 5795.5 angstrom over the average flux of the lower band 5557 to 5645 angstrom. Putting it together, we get 1.2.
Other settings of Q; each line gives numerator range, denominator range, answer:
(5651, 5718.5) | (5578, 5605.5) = 1.17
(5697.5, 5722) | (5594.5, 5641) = 1.21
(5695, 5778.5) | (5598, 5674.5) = 1.17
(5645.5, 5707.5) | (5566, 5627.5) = 1.26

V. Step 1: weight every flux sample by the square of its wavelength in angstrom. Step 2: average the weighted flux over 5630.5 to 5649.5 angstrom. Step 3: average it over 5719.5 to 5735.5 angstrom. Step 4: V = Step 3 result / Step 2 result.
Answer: 1.14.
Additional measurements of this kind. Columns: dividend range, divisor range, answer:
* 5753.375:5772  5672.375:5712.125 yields 1.11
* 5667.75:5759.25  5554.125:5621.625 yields 1.32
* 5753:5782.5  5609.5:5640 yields 1.51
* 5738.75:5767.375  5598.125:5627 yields 1.52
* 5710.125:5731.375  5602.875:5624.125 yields 1.66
